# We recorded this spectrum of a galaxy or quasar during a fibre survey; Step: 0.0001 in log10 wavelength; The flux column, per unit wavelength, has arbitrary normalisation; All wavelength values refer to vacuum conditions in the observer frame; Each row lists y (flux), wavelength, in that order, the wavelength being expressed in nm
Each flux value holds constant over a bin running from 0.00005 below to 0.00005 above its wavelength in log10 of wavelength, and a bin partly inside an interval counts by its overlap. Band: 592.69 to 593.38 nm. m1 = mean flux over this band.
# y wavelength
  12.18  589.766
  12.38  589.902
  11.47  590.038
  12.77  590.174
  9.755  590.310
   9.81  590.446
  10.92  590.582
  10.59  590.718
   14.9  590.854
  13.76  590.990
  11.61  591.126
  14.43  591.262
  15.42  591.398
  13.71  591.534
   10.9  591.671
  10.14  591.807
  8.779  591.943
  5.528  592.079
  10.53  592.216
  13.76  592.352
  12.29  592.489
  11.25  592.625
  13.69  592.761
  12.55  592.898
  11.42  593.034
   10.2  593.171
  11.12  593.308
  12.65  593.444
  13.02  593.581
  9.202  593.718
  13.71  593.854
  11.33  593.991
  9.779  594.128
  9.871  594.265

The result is 11.8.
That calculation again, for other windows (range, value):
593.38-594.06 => 12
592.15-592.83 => 12.3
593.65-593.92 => 11.5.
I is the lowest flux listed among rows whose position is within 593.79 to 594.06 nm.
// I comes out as 11.33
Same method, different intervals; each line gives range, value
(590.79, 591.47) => 11.61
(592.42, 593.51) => 10.2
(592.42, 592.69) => 11.25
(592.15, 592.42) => 10.53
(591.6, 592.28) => 5.528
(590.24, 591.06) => 9.755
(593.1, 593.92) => 9.202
